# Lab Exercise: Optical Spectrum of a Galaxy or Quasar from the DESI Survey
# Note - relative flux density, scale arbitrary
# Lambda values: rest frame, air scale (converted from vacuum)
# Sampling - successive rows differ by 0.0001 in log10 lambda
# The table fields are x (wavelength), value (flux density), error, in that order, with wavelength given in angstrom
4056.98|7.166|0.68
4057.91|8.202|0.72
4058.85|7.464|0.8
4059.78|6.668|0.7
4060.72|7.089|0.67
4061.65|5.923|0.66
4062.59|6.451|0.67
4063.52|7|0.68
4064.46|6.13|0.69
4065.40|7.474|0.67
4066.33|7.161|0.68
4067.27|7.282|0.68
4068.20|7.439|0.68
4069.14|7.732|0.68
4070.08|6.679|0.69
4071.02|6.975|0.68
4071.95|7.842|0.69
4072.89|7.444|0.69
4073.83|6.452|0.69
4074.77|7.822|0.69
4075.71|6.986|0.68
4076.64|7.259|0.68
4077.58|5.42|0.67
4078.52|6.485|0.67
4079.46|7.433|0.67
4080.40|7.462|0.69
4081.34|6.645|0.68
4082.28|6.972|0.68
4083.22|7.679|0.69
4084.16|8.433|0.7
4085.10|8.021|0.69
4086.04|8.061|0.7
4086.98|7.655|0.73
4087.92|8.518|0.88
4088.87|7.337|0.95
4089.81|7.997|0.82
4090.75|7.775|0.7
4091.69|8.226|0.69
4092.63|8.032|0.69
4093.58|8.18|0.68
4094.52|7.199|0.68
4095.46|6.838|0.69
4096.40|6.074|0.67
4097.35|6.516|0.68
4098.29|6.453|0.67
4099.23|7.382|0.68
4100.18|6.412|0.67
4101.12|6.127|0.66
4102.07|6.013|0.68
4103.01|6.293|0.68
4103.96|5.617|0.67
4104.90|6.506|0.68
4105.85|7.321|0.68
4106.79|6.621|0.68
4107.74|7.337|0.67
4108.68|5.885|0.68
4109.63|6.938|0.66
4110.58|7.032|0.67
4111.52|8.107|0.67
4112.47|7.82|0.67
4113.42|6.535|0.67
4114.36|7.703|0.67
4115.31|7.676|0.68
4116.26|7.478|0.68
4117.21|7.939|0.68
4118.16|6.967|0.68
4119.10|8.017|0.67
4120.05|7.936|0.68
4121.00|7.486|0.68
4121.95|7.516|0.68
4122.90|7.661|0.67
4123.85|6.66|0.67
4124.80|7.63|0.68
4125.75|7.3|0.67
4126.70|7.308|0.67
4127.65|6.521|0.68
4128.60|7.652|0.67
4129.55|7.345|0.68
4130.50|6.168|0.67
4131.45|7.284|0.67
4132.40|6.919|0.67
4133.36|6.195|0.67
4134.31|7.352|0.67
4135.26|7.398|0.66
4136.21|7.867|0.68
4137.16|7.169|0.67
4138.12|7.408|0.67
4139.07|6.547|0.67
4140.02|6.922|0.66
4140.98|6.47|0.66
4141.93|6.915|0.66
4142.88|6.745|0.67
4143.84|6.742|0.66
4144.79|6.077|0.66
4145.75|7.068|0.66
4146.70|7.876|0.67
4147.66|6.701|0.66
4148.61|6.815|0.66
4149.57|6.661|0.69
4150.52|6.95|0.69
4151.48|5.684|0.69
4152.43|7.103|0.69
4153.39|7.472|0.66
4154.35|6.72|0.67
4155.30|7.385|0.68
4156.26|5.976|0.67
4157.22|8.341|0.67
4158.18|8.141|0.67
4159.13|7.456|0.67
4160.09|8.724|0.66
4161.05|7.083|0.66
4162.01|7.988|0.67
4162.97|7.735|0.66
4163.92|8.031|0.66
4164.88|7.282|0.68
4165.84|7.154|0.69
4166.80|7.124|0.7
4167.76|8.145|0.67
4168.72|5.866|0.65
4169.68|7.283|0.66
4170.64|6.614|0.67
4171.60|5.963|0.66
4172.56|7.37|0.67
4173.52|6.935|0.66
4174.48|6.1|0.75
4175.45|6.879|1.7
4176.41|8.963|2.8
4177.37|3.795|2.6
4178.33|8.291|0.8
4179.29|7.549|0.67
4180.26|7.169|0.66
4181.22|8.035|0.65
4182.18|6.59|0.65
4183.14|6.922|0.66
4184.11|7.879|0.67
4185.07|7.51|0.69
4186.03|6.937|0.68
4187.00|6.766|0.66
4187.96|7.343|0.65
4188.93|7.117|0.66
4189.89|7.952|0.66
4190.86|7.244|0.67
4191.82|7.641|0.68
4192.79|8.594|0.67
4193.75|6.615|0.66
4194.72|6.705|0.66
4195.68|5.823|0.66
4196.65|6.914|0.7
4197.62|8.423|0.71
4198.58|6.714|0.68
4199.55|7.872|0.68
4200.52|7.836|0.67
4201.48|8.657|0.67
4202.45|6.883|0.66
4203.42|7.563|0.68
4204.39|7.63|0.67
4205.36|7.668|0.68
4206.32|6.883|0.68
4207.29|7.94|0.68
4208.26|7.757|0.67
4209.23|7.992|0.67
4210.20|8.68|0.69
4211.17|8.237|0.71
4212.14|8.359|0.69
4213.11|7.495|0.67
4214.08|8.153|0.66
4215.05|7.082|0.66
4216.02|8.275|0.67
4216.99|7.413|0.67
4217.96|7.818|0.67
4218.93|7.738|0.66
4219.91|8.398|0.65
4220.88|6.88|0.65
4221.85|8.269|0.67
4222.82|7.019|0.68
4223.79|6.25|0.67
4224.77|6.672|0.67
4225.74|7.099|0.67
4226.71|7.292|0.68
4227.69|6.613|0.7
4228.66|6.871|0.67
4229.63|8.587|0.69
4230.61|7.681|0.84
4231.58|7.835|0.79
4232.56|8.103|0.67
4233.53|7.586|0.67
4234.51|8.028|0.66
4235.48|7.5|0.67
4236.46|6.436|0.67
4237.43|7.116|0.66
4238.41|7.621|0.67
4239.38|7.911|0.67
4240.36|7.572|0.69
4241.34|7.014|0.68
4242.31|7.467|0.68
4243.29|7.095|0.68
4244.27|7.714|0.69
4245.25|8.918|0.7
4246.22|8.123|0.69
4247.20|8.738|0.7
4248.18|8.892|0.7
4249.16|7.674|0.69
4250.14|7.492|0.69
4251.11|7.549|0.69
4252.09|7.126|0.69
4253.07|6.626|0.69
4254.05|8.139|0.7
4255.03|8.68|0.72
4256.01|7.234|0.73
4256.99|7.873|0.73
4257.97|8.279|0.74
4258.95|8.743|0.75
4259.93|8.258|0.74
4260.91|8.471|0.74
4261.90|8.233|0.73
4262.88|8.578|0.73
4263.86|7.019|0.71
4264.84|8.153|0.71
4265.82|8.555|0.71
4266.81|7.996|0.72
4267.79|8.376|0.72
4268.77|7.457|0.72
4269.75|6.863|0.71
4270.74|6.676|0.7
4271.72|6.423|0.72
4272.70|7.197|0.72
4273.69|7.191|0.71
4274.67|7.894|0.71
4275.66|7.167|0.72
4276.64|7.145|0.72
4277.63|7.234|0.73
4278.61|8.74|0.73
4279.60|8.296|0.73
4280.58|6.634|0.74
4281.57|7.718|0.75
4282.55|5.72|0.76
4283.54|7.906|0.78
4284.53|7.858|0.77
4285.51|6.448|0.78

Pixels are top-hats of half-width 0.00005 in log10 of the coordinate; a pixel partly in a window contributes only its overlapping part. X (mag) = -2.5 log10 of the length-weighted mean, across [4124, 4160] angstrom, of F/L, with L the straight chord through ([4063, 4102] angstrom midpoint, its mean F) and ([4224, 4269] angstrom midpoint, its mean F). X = 0.056 mag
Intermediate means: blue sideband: 7.23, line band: 7.05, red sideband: 7.75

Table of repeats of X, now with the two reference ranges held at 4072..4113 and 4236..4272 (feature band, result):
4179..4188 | 0.03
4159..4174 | 0.02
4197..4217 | -0.03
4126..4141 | 0.04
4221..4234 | 0.04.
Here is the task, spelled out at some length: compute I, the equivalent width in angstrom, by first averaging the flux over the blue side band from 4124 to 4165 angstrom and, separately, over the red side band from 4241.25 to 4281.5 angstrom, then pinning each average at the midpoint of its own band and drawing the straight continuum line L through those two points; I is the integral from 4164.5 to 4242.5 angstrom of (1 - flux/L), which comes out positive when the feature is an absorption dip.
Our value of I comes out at 0.7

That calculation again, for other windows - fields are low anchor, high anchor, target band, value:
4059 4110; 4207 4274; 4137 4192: 2.00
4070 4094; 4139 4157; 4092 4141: 0.24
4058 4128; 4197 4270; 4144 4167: 0.61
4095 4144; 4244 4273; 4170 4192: 0.87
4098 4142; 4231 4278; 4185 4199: 0.37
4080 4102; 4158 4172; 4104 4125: 0.27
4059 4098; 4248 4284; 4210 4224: -0.35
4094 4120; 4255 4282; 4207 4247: -0.53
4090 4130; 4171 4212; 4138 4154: 0.93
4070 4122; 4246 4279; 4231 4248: -0.03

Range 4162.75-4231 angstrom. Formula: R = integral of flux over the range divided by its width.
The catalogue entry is 7.37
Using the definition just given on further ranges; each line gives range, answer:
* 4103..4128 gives 7.2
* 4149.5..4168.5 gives 7.35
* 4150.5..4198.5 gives 7.2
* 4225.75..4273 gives 7.71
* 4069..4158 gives 7.13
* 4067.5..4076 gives 7.27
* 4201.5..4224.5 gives 7.68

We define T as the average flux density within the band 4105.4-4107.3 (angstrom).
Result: 6.98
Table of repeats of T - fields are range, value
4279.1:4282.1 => 7.53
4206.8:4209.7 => 7.89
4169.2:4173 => 6.8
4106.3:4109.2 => 6.63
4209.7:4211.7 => 8.45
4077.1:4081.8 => 6.68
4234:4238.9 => 7.35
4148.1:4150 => 6.74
